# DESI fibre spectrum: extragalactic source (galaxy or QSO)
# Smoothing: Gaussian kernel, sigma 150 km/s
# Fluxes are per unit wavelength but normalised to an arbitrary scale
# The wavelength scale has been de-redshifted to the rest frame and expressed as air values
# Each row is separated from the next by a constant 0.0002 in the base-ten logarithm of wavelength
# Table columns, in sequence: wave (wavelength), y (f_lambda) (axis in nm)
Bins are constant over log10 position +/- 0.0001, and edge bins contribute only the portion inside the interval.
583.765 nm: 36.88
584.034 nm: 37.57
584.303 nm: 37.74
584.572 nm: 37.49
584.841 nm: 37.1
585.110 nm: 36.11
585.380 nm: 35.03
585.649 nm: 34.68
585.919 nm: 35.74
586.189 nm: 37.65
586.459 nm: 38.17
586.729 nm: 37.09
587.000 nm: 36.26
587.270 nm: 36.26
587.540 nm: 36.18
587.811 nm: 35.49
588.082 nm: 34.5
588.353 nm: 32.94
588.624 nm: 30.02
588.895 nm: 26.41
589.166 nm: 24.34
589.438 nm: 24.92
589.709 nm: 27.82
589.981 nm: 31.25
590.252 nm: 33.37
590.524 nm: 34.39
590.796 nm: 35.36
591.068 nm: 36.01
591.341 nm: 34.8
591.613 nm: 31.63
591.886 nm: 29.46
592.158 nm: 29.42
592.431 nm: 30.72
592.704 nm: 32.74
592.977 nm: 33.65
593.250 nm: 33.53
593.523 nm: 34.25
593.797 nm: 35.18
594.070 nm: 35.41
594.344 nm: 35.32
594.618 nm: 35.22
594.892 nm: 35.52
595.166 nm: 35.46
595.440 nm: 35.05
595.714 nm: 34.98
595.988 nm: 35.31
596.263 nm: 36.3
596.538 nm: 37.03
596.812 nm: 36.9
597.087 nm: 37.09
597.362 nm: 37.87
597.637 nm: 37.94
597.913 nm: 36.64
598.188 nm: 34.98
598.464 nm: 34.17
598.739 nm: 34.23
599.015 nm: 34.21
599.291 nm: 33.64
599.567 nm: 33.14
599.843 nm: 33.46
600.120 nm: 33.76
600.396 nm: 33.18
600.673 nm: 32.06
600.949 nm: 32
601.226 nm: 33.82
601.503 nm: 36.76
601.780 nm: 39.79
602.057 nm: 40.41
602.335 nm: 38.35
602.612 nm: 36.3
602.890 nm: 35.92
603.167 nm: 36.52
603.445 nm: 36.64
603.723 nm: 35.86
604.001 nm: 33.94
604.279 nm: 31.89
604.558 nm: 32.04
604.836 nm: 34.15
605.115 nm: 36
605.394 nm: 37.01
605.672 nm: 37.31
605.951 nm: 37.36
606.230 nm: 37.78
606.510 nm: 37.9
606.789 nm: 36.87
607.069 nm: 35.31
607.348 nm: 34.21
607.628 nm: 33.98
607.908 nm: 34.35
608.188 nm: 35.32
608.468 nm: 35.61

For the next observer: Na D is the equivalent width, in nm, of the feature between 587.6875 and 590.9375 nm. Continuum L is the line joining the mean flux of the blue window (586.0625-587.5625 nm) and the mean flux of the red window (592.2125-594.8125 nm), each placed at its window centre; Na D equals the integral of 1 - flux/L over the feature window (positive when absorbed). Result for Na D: 0.447 nm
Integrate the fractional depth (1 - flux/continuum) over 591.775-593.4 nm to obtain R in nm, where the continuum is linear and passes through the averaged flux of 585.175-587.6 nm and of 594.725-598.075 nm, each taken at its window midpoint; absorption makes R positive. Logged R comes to 0.21 nm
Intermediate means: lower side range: 36.3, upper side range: 36.3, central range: 31.7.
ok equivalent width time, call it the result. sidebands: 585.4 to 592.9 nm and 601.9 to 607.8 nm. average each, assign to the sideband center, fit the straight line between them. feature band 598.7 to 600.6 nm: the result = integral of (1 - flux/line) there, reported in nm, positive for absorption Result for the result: 0.08 nm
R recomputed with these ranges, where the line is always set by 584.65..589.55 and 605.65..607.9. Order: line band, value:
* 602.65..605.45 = 0.07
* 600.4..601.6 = 0.07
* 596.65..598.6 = -0.08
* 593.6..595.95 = -0.03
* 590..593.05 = 0.14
